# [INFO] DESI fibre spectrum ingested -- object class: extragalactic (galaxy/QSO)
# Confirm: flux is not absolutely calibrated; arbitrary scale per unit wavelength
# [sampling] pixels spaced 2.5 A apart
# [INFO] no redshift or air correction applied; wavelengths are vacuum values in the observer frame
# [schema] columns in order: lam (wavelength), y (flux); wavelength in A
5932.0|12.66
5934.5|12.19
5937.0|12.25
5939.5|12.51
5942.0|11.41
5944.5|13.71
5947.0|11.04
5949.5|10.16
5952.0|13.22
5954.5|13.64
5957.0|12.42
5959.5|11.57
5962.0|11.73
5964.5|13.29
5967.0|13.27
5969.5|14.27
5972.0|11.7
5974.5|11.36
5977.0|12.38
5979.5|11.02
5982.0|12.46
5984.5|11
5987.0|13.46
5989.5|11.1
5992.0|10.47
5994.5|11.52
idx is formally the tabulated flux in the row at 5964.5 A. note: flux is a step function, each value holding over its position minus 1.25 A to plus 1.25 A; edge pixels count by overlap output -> 13.29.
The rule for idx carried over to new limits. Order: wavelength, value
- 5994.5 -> 11.52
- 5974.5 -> 11.36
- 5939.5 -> 12.51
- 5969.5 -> 14.27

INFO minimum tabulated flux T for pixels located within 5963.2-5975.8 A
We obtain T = 11.36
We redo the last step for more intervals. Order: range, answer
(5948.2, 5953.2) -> 10.16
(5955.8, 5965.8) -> 11.57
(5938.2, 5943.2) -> 11.41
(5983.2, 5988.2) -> 11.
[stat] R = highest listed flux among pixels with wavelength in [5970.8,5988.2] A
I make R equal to 13.46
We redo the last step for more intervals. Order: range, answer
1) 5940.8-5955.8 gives 13.71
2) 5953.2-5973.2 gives 14.27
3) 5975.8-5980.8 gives 12.38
